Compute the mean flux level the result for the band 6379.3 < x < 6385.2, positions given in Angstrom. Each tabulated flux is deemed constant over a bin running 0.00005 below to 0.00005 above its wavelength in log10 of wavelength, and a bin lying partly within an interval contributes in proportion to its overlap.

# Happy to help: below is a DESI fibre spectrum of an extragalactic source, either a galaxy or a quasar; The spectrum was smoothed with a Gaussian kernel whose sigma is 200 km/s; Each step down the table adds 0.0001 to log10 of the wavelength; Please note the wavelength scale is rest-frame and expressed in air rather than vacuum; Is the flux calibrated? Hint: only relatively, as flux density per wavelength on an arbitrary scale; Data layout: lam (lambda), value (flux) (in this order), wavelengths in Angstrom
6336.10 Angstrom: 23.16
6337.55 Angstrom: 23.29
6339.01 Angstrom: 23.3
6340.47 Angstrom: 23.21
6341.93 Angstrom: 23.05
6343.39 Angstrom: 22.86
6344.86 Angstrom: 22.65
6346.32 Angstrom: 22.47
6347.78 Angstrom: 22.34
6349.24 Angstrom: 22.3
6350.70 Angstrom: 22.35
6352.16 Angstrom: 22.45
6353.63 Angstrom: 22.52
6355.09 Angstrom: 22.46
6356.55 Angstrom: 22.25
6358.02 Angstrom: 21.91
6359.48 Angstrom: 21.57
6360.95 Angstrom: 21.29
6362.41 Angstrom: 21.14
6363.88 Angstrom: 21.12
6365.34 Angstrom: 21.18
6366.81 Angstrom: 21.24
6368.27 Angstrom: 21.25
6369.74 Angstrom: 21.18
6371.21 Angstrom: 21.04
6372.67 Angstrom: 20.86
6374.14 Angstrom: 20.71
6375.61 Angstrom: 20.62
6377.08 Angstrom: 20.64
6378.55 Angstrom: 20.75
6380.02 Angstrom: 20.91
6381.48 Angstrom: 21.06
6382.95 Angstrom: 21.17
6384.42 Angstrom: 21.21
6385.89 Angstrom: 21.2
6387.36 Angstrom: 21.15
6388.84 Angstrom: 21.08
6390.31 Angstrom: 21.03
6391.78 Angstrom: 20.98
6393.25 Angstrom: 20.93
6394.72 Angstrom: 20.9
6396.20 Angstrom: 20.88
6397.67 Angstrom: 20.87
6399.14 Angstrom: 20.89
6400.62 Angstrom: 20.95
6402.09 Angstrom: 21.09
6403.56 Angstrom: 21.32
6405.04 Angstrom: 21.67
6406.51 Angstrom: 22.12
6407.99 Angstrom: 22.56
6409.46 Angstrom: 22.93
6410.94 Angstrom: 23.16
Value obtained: 21.1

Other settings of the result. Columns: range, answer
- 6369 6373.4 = 21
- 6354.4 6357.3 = 22.3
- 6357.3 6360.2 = 21.8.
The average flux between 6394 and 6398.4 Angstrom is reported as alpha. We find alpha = 20.9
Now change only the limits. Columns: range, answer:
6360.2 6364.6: 21.2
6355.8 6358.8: 22.1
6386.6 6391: 21.1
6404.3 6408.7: 22.1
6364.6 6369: 21.3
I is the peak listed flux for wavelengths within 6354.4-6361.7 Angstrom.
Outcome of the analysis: 22.46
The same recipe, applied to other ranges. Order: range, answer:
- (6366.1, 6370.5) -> 21.25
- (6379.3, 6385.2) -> 21.21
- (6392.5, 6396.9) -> 20.93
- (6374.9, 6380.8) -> 20.91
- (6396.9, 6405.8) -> 21.67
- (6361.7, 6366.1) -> 21.18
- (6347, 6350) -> 22.34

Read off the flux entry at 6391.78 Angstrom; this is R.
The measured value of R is 20.98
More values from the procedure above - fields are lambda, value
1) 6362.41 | 21.14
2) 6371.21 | 21.04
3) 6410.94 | 23.16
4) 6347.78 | 22.34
